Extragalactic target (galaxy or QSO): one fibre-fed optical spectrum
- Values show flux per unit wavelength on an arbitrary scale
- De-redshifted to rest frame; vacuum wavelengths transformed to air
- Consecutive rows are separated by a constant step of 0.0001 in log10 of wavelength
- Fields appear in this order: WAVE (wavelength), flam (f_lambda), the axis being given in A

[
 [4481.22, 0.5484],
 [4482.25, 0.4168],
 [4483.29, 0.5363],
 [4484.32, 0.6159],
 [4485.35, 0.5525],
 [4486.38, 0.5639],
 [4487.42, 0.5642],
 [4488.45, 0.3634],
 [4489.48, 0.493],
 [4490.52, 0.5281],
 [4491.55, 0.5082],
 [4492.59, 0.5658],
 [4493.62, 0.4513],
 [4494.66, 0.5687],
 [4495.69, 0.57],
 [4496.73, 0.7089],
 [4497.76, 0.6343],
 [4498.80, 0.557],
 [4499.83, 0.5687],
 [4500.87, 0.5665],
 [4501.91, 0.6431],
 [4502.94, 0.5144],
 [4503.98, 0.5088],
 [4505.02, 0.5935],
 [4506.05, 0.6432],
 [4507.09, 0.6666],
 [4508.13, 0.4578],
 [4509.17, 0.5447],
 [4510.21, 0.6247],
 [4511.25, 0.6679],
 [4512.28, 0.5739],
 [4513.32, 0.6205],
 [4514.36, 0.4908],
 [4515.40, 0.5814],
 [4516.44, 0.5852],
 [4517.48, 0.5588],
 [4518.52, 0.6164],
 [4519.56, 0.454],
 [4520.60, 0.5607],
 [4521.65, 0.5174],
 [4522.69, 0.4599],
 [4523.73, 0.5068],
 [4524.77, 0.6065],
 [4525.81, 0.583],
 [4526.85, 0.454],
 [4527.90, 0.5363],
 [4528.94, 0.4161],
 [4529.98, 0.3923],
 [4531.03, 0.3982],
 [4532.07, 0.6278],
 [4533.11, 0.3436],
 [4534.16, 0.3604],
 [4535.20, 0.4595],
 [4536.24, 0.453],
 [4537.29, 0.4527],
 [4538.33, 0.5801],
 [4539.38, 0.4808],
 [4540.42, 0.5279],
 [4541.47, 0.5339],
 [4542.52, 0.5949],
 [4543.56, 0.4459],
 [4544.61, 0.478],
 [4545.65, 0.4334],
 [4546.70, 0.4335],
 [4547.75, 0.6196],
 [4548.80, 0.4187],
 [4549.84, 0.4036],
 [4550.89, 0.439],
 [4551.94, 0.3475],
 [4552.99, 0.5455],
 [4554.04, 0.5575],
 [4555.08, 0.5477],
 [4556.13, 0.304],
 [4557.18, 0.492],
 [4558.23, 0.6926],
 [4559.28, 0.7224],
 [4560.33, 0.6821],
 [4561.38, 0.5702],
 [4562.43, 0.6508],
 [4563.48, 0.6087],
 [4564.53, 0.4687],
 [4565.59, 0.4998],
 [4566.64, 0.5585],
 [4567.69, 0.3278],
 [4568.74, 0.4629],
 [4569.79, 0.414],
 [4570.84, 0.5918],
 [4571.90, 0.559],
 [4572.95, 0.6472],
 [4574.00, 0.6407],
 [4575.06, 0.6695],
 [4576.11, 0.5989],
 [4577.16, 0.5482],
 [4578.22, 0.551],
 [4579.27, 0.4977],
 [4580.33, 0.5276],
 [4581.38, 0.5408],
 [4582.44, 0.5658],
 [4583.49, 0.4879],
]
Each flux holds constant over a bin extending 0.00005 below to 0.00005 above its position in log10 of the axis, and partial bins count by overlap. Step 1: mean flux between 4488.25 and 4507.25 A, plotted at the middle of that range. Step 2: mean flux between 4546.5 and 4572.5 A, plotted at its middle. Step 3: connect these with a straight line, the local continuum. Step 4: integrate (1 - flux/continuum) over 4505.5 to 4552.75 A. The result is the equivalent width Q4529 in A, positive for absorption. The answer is 2.7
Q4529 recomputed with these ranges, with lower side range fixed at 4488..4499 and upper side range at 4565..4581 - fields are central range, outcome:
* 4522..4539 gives 2.0 A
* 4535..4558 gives 2.5 A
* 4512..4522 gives -0.3 A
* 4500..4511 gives -0.8 A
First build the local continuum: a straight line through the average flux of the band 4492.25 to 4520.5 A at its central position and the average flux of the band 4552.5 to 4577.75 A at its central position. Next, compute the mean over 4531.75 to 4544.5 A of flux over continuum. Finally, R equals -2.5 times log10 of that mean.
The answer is 0.16 mag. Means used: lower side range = 0.575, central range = 0.486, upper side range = 0.557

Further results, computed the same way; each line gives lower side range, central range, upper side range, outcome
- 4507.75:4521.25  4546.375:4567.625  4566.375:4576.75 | 0.05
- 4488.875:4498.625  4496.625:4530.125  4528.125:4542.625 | -0.08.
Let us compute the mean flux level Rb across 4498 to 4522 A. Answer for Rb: 0.571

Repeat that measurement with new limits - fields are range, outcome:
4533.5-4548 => 0.486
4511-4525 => 0.554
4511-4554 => 0.501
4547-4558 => 0.473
